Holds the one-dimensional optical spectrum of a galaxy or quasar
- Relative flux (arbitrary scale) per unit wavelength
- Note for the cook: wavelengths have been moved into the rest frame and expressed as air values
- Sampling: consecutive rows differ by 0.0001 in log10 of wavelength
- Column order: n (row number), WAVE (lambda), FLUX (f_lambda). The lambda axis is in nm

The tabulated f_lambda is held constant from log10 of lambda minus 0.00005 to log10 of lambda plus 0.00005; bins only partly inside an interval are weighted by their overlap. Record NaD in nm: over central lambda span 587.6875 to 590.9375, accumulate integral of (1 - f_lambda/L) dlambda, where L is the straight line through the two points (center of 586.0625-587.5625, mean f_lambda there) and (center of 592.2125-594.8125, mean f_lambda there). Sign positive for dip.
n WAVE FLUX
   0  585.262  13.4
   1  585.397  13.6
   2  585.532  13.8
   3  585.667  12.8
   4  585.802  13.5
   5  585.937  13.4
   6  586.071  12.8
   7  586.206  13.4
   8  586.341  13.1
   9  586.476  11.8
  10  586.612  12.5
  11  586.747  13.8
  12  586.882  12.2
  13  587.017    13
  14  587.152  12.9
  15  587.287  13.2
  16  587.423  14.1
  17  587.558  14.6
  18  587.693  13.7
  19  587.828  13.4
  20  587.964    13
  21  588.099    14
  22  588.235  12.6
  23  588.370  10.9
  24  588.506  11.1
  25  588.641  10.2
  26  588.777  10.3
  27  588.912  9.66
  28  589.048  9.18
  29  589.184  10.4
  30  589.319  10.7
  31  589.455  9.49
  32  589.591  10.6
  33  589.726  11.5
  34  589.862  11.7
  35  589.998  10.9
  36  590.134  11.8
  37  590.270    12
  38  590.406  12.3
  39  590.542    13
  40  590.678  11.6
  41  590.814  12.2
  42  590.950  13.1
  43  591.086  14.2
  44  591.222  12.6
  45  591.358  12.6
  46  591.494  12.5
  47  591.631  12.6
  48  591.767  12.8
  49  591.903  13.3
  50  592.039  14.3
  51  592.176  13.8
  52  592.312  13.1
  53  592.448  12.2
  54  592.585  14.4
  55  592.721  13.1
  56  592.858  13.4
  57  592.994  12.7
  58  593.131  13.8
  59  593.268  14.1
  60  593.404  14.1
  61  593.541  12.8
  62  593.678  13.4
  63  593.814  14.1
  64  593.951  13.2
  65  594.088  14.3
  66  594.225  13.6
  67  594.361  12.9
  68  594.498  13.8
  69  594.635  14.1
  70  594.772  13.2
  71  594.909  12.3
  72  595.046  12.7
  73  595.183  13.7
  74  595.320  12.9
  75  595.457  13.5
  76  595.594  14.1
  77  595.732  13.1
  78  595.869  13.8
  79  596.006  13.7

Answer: 0.42 nm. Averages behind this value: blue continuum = 13.1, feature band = 11.5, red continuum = 13.5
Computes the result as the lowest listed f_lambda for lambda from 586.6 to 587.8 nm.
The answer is 12.2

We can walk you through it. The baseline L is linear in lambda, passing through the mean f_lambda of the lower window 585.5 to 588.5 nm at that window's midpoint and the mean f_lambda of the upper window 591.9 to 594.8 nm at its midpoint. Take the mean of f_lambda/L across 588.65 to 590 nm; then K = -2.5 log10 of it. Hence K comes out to 0.261 mag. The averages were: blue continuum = 13.1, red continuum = 13.5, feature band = 10.4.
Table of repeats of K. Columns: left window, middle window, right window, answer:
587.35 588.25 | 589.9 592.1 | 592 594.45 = 0.08 mag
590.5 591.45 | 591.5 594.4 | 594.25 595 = -0.03 mag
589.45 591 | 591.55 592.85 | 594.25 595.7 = -0.07 mag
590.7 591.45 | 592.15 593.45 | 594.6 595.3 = -0.04 mag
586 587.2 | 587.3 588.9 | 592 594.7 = 0.05 mag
